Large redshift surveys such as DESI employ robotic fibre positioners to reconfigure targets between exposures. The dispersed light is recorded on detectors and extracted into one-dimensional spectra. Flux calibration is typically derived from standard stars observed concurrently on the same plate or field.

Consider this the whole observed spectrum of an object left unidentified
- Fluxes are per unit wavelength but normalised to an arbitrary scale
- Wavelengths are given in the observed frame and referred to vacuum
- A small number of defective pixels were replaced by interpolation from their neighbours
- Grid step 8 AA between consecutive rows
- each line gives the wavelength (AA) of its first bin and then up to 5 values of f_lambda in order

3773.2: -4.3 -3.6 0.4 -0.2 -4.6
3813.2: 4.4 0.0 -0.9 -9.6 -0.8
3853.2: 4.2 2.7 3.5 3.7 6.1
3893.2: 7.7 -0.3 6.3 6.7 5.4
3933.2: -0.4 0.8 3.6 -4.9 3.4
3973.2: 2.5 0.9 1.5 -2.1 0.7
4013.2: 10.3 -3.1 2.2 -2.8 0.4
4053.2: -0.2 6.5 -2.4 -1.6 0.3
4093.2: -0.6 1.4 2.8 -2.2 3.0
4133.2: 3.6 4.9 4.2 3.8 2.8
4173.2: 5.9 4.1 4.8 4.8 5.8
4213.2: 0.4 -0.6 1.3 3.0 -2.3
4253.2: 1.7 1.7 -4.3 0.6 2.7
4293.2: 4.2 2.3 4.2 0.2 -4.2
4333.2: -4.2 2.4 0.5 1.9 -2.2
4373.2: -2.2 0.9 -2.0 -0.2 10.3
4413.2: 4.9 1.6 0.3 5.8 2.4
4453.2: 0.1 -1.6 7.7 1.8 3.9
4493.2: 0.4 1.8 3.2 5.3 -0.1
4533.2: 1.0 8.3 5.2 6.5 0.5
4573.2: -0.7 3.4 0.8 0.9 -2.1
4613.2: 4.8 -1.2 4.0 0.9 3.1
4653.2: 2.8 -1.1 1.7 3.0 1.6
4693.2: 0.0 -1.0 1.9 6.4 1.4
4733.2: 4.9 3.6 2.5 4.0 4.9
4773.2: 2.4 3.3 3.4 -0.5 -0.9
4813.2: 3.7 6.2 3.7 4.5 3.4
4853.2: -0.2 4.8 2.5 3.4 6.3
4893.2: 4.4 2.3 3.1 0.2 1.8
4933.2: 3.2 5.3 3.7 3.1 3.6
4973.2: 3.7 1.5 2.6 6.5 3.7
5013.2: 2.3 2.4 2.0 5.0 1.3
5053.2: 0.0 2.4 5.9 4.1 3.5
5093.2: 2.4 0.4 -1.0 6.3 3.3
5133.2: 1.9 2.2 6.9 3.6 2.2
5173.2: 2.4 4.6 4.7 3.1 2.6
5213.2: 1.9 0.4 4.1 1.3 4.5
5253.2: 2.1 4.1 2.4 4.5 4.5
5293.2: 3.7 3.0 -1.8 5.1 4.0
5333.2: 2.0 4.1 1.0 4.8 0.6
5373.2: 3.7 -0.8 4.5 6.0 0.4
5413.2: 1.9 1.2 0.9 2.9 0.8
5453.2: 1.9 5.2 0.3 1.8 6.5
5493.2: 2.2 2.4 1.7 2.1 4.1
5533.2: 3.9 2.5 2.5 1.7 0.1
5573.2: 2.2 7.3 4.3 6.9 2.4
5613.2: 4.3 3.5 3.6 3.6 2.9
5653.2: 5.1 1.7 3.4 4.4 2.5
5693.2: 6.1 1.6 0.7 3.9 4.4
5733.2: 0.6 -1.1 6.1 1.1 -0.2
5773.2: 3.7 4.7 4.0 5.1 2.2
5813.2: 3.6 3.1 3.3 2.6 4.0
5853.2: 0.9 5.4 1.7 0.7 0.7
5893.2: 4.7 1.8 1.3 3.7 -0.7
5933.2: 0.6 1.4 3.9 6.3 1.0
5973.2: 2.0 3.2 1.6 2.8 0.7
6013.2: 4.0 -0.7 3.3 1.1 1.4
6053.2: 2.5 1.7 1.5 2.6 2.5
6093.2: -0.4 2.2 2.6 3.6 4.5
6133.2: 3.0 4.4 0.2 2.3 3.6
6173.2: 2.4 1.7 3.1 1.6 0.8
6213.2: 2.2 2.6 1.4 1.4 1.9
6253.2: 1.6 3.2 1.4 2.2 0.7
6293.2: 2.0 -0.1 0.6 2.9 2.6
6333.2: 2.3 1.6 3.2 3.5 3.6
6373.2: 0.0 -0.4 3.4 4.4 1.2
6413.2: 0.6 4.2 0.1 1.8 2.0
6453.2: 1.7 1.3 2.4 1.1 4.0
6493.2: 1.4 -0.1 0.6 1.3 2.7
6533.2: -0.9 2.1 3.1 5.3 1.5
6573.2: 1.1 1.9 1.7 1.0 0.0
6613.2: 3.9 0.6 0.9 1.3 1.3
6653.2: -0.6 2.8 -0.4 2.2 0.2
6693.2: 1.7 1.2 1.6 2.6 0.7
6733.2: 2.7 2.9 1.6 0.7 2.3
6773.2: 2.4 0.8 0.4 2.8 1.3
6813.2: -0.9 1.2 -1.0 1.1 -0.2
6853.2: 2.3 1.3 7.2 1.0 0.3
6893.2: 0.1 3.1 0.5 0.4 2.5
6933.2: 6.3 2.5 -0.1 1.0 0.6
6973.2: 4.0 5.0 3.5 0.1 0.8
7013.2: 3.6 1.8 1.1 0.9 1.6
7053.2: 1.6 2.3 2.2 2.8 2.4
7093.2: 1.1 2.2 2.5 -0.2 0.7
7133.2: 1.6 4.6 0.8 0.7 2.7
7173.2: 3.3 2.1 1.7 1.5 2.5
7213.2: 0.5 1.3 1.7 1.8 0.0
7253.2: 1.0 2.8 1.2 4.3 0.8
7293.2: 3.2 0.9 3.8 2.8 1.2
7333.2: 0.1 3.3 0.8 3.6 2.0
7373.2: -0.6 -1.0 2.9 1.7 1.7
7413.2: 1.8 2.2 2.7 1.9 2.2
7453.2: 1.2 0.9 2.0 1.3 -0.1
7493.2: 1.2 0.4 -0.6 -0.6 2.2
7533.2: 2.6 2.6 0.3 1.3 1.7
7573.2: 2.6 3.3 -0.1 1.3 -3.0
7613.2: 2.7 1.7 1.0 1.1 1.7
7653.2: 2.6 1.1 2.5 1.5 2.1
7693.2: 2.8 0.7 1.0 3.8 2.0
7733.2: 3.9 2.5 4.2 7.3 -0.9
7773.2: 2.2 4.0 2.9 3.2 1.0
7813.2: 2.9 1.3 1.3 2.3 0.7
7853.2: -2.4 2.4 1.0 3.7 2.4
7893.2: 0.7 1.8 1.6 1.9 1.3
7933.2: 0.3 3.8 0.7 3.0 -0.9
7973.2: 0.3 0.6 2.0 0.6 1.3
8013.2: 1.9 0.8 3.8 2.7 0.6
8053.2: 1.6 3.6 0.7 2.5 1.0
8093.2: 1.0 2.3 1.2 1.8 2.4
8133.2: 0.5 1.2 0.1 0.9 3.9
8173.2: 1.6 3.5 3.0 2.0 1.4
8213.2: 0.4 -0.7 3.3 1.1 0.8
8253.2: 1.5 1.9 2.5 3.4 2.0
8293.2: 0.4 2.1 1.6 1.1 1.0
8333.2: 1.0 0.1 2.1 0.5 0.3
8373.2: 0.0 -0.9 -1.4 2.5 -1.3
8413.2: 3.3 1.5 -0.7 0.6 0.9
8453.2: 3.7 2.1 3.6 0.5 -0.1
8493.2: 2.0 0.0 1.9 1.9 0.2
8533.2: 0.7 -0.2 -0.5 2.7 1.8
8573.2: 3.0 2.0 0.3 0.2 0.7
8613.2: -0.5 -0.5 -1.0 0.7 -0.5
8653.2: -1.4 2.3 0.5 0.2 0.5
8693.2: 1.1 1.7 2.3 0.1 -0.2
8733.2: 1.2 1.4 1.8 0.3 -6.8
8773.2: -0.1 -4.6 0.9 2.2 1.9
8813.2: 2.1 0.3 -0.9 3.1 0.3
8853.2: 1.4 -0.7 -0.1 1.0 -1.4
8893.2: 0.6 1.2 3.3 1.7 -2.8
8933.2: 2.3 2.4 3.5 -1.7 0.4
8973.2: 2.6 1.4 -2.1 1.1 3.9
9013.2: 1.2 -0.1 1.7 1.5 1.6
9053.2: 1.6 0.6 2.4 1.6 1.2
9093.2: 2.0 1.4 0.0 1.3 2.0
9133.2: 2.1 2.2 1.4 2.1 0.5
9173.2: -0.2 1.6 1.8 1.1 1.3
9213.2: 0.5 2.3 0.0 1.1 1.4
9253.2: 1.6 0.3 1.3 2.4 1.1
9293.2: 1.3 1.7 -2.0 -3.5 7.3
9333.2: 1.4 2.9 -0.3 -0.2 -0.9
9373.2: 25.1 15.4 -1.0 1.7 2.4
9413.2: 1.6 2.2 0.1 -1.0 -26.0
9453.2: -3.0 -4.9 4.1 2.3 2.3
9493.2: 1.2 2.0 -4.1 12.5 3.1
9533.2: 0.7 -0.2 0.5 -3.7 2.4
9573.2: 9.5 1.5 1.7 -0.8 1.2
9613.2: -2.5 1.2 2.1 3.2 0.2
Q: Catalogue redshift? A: 0.182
